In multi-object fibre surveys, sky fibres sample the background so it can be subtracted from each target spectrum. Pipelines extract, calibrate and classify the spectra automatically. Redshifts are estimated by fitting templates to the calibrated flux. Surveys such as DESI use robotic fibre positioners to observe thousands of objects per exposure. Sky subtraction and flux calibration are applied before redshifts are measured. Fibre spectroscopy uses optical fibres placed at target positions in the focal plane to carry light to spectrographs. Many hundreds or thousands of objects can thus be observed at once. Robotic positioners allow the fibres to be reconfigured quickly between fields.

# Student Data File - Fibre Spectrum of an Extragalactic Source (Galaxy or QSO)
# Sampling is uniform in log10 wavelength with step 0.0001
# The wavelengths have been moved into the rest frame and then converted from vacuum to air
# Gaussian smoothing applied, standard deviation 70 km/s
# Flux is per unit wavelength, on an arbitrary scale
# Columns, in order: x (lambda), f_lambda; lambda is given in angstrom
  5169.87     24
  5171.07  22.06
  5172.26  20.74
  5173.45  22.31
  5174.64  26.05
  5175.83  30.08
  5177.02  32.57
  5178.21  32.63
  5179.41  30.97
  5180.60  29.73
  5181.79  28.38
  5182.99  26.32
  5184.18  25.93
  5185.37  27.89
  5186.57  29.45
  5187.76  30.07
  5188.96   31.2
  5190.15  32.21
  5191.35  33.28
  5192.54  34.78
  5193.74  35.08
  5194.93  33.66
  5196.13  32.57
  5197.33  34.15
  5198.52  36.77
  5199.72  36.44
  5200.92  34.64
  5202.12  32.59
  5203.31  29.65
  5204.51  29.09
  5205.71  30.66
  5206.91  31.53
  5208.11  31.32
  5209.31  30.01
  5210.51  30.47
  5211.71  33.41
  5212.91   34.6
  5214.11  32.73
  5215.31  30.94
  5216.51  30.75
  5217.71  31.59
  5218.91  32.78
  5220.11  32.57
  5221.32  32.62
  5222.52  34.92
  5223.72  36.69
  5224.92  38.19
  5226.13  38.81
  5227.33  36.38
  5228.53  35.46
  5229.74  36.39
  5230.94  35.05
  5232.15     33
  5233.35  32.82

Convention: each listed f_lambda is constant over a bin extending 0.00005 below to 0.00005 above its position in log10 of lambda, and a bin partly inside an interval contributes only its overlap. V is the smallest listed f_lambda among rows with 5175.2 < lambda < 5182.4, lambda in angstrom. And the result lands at 28.38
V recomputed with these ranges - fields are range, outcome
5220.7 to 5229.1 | 32.62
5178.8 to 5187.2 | 25.93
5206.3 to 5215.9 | 30.01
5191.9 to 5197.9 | 32.57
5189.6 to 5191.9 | 32.21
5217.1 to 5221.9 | 31.59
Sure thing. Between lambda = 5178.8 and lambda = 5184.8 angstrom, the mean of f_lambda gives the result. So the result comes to 28.3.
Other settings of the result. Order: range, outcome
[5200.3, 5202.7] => 33.6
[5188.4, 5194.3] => 33.3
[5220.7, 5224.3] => 34.7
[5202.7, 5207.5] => 30.3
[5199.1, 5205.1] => 32.5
